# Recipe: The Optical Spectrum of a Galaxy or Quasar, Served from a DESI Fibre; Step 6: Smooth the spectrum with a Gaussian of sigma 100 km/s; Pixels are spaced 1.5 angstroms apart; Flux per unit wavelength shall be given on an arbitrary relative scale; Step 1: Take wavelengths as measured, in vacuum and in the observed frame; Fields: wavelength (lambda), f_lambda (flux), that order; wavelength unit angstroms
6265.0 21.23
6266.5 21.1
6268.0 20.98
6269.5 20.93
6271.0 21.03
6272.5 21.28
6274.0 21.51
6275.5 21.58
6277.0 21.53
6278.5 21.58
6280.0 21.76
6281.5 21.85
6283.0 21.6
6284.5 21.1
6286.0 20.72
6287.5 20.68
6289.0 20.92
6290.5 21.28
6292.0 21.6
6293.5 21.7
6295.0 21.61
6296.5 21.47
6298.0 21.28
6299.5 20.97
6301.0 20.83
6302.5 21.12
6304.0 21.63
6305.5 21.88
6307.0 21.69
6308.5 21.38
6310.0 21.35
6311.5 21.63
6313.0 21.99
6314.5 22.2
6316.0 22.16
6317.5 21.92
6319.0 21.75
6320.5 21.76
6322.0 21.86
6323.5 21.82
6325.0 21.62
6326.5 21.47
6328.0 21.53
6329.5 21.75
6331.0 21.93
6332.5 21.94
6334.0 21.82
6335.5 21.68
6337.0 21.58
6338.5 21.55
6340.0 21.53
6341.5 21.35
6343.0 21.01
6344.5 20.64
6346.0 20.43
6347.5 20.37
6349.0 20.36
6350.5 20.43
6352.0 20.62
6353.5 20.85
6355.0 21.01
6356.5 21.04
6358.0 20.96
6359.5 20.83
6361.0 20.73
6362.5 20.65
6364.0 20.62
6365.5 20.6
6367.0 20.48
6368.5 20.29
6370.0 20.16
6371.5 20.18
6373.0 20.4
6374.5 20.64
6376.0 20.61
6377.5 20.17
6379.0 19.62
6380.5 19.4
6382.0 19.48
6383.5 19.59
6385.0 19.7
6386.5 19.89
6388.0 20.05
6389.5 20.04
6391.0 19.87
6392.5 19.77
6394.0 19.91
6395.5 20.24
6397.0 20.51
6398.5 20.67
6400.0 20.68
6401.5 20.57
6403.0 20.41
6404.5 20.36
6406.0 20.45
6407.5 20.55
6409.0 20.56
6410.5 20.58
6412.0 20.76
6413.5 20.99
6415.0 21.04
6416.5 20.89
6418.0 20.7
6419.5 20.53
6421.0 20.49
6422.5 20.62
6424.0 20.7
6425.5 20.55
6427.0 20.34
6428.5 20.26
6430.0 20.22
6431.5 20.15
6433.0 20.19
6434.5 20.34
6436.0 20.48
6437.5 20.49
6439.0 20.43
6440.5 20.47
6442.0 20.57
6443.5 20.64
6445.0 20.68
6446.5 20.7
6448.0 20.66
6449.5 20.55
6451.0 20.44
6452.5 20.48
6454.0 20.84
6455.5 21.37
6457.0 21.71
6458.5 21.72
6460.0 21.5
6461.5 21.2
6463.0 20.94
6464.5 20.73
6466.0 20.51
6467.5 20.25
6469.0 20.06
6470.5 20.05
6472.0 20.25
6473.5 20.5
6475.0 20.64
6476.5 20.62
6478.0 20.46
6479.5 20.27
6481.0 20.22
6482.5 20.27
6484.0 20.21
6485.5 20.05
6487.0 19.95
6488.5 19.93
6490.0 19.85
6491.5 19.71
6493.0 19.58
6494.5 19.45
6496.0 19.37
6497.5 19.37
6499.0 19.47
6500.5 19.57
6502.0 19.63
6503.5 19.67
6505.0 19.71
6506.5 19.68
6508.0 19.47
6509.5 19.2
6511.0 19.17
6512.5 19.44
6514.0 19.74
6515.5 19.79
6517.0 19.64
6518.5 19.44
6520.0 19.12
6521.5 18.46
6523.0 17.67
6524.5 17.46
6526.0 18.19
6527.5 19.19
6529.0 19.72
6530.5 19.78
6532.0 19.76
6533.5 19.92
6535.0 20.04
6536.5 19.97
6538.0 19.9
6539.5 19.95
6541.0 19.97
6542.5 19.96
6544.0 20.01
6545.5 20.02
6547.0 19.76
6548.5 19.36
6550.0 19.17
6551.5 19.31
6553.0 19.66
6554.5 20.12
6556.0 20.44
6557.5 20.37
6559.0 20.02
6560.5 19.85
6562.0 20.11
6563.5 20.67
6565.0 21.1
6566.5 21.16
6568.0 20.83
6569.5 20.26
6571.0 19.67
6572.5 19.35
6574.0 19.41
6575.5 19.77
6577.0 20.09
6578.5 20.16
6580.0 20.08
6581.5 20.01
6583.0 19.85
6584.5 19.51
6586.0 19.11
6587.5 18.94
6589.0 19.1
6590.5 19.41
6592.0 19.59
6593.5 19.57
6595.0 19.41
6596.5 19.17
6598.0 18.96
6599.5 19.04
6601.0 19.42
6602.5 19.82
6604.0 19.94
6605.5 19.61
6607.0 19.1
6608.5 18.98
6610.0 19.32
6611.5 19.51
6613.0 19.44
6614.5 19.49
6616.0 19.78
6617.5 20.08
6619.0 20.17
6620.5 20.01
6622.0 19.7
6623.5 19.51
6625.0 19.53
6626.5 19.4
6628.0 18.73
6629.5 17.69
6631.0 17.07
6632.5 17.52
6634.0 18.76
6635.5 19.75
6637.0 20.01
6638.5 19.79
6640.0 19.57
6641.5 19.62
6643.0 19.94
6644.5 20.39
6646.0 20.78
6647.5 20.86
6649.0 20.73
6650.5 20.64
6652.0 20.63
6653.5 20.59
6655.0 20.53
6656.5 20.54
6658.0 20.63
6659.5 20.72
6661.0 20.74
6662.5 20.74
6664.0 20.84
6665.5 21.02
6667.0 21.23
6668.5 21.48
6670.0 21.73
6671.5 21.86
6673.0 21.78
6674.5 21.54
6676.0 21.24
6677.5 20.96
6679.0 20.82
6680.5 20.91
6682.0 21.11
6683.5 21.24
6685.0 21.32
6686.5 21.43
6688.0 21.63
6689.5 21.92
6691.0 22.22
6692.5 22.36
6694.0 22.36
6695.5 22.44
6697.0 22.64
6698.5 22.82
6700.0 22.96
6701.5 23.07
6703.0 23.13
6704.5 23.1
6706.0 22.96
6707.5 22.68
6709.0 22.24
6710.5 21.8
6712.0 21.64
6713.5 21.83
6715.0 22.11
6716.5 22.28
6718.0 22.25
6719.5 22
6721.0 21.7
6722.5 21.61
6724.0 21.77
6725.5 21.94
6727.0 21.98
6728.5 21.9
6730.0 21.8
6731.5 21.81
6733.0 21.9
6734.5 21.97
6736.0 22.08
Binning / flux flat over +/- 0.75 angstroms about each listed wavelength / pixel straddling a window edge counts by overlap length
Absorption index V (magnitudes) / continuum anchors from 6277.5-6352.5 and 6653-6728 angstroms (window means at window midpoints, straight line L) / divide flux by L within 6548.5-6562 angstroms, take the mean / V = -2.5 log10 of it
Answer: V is 0.09 mag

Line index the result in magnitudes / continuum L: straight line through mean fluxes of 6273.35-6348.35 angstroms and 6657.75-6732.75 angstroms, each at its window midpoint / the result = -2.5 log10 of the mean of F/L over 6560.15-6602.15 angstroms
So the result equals 0.10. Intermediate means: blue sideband 21.5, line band 19.8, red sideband 21.8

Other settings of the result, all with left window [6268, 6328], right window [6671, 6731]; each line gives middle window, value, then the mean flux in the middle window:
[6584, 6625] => 0.13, 19.5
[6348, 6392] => 0.07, 20.3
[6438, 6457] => 0.05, 20.7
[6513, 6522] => 0.12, 19.4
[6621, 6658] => 0.12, 19.7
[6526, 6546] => 0.10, 19.8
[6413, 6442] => 0.06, 20.5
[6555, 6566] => 0.07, 20.4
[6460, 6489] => 0.07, 20.4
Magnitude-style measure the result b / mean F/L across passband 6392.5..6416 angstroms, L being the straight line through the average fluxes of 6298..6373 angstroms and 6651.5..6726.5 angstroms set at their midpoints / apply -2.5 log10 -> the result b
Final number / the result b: 0.04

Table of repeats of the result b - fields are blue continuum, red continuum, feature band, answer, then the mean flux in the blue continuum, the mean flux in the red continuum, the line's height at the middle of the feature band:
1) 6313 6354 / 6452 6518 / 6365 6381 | 0.044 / 21.4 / 20.1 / 21.1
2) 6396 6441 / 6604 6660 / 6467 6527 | 0.032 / 20.5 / 19.7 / 20.2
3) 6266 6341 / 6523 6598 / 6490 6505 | 0.033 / 21.5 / 19.7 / 20.2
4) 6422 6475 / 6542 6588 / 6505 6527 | 0.065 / 20.6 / 19.9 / 20.2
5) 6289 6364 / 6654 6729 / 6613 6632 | 0.129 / 21.3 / 21.8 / 21.7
